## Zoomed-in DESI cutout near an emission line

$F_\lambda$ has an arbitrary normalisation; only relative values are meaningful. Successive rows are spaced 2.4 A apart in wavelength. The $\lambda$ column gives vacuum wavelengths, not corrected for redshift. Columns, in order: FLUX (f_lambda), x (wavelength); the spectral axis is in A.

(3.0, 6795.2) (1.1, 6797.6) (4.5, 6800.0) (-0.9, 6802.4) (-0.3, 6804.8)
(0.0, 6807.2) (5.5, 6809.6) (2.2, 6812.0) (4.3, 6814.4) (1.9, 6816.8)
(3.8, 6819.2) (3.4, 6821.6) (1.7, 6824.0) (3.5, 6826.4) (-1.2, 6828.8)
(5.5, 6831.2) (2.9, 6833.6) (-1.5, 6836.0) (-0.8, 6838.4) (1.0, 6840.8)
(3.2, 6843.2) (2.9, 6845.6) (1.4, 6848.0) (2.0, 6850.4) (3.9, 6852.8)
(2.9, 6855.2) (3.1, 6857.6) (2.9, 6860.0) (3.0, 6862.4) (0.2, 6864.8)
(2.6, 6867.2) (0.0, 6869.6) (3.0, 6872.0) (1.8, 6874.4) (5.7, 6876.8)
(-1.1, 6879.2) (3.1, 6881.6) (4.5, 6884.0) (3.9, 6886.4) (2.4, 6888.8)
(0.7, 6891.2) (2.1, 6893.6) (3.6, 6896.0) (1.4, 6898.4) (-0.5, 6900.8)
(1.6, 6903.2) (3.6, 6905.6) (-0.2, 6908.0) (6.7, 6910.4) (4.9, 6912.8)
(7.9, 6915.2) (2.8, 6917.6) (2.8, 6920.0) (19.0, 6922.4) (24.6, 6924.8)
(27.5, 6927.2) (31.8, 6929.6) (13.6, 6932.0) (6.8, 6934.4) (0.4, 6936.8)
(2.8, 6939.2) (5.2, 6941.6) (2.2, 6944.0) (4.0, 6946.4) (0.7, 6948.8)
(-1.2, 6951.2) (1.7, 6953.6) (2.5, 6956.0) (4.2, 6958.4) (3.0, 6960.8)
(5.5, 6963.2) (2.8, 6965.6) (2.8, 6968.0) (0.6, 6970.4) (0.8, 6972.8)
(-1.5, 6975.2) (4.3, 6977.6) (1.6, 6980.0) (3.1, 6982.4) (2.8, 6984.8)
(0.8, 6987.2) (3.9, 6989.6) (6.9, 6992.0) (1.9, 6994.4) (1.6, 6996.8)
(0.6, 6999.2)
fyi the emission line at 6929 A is [O II] 3727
